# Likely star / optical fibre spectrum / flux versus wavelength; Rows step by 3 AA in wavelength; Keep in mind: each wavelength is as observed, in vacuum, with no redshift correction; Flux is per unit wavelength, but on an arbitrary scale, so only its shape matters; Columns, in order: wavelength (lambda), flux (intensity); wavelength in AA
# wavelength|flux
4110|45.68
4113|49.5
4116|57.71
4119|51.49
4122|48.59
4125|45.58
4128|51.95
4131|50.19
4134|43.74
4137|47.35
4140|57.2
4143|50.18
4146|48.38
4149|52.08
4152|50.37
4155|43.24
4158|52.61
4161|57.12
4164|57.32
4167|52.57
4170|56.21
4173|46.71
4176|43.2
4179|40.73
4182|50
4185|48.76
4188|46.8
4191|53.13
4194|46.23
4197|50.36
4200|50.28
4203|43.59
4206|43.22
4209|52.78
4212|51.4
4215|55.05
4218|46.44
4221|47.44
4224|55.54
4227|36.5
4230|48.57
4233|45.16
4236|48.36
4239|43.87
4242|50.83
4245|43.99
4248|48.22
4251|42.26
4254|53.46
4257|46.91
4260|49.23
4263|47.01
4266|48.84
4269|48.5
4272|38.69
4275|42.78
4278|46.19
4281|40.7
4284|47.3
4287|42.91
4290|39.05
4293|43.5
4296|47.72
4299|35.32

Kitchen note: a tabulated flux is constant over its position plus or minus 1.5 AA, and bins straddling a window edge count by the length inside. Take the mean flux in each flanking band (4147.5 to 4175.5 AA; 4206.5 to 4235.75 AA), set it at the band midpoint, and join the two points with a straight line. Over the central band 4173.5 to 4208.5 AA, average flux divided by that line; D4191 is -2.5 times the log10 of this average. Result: 0.07 mag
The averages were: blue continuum 51.7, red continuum 48.6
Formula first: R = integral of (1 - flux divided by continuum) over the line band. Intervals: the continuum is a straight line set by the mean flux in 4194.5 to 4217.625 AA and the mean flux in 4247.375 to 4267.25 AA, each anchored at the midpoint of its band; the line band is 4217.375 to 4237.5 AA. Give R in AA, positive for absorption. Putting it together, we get 0.8 AA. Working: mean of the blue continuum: 49.2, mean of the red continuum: 48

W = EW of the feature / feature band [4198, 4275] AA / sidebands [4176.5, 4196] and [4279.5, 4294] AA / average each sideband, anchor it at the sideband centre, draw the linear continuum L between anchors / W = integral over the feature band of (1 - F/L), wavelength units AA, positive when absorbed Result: -3.96 AA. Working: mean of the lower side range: 47.5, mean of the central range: 47.4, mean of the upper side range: 42.7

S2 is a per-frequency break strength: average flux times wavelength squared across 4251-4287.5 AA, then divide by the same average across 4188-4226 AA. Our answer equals 0.96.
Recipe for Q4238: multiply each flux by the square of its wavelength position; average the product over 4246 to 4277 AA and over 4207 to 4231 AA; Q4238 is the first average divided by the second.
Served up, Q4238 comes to 1.0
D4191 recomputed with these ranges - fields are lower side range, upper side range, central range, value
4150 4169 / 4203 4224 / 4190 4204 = 0.034 mag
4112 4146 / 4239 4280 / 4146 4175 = -0.050 mag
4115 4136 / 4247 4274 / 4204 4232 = -0.014 mag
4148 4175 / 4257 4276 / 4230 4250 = 0.017 mag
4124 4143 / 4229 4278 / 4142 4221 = -0.026 mag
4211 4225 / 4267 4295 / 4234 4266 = -0.007 mag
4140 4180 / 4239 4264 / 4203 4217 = -0.019 mag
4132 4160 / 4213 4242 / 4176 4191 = 0.041 mag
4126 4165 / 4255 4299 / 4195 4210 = 0.007 mag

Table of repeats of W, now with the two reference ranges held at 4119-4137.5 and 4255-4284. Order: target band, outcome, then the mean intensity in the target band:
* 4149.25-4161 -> -0.60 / 50.2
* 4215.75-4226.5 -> -0.55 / 48.9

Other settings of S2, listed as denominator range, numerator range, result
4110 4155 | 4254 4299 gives 0.96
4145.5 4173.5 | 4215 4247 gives 0.94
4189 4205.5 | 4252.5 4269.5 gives 1.05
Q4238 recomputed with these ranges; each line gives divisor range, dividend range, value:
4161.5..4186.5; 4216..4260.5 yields 0.98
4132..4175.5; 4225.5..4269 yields 0.96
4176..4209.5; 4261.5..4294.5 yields 0.97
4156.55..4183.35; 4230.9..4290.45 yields 0.94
